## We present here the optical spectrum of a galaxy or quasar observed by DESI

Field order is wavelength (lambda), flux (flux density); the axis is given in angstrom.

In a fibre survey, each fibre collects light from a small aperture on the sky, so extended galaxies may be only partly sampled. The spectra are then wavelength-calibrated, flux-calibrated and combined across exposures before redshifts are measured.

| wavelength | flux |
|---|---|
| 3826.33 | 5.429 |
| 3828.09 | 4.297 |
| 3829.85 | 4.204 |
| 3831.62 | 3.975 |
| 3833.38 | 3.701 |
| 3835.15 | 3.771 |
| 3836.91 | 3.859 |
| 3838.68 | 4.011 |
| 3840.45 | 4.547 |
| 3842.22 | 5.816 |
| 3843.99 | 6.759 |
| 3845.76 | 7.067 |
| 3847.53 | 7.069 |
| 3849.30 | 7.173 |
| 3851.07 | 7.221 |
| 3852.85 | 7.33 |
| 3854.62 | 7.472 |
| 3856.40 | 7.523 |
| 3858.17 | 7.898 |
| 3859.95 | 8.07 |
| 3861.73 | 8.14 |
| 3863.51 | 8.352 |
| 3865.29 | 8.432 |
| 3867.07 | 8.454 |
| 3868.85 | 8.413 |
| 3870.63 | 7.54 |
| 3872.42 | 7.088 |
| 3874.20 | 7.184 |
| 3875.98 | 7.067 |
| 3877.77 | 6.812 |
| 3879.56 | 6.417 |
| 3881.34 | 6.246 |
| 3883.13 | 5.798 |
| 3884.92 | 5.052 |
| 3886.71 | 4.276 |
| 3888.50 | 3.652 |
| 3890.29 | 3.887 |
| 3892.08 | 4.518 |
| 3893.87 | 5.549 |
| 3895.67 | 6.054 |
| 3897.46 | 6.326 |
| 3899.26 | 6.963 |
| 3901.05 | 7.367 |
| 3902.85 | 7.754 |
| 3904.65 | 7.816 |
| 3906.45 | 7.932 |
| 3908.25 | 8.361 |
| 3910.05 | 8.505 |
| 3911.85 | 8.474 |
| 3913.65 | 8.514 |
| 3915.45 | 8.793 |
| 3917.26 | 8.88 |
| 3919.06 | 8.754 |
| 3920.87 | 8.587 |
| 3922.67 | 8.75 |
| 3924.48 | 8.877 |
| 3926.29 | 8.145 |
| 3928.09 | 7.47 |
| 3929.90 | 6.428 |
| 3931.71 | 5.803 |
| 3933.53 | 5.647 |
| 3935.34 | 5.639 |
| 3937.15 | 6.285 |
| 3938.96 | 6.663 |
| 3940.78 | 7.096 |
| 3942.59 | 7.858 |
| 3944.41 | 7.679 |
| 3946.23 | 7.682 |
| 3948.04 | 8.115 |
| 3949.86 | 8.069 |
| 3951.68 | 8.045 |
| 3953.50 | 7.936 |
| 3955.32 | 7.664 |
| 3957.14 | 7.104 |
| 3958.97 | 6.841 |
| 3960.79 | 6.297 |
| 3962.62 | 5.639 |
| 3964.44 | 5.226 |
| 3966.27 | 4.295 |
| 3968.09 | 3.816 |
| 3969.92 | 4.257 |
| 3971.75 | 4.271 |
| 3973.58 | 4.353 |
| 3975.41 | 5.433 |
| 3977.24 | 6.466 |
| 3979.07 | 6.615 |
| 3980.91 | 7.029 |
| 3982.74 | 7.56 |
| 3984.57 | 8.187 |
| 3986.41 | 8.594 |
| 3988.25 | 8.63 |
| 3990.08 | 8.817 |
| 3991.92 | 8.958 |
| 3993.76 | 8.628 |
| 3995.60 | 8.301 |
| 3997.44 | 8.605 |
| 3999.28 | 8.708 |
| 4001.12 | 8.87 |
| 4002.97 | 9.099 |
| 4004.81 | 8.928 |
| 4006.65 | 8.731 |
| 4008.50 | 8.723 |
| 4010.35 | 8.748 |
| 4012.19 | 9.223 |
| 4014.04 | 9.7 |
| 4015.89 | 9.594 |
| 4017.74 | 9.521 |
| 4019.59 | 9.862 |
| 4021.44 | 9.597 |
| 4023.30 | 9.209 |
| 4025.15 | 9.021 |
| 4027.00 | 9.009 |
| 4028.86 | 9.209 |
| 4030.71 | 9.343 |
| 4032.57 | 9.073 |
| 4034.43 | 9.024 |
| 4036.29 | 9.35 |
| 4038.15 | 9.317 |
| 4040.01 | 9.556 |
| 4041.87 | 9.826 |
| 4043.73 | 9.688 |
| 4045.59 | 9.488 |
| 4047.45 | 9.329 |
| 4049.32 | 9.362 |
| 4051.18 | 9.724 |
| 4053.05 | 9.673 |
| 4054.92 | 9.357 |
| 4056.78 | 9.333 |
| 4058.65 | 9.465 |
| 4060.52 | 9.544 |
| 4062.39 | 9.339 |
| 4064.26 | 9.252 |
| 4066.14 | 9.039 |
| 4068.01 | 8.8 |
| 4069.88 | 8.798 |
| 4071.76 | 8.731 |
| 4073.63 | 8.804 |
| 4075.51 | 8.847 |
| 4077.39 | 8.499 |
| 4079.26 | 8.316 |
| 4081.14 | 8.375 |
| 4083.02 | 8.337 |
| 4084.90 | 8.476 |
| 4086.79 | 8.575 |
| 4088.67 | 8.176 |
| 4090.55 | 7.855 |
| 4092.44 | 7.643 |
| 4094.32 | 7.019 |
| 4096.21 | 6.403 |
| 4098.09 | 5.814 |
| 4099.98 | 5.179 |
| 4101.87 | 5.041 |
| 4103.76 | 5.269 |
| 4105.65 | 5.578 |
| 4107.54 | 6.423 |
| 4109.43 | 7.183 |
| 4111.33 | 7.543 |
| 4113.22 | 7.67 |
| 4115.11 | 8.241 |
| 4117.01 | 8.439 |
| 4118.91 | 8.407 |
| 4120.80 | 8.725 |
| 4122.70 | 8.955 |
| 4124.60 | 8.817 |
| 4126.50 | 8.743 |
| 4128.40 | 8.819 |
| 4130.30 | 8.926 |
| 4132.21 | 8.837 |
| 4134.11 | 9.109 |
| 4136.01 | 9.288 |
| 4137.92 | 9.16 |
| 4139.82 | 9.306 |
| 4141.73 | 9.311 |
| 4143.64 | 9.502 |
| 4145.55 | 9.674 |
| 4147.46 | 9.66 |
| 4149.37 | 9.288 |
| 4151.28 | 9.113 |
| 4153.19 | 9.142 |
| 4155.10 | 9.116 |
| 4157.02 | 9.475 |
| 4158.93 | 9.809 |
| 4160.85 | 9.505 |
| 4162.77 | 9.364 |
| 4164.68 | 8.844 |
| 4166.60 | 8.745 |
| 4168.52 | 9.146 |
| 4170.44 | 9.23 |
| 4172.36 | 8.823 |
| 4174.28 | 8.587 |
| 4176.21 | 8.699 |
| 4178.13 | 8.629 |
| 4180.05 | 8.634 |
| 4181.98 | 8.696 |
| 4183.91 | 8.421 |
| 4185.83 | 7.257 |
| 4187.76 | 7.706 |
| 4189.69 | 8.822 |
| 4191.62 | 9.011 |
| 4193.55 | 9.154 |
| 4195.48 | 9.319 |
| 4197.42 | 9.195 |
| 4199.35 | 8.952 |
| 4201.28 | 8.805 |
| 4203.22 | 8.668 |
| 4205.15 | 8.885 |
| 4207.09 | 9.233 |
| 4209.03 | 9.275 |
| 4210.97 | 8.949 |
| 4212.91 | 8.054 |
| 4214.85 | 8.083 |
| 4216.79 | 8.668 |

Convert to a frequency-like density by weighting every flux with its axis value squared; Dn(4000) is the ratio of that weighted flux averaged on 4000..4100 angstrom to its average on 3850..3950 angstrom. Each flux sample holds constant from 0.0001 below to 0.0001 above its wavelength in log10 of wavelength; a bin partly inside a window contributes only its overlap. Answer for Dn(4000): 1.33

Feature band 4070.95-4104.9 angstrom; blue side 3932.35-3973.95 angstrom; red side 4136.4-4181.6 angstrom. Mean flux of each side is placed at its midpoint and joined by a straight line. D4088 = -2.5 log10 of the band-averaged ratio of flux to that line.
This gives 0.09 mag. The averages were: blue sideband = 6.39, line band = 7.5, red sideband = 9.16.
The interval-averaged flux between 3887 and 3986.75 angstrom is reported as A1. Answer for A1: 6.86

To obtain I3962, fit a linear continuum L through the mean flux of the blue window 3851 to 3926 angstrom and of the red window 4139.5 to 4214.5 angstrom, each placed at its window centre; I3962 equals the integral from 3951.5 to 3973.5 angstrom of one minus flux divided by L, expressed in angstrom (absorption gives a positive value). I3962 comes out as 5.4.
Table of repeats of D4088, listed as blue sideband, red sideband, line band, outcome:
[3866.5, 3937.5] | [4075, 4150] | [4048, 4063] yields -0.213 mag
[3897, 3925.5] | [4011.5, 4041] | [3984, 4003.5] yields 0.043 mag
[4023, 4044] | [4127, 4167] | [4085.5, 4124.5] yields 0.265 mag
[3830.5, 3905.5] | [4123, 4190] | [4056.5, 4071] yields -0.130 mag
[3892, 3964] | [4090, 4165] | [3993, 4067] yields -0.179 mag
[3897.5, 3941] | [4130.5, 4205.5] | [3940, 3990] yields 0.171 mag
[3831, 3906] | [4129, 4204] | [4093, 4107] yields 0.399 mag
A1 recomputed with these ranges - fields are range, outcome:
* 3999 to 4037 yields 9.17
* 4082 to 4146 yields 7.94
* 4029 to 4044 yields 9.37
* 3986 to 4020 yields 8.95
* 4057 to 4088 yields 8.83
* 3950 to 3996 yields 6.76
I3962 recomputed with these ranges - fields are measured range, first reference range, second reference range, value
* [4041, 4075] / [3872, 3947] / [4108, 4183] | -4.7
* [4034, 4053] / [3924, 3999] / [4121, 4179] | -3.8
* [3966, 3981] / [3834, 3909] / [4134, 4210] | 4.7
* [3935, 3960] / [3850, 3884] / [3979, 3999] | 1.9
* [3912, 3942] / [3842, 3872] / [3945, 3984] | -3.3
